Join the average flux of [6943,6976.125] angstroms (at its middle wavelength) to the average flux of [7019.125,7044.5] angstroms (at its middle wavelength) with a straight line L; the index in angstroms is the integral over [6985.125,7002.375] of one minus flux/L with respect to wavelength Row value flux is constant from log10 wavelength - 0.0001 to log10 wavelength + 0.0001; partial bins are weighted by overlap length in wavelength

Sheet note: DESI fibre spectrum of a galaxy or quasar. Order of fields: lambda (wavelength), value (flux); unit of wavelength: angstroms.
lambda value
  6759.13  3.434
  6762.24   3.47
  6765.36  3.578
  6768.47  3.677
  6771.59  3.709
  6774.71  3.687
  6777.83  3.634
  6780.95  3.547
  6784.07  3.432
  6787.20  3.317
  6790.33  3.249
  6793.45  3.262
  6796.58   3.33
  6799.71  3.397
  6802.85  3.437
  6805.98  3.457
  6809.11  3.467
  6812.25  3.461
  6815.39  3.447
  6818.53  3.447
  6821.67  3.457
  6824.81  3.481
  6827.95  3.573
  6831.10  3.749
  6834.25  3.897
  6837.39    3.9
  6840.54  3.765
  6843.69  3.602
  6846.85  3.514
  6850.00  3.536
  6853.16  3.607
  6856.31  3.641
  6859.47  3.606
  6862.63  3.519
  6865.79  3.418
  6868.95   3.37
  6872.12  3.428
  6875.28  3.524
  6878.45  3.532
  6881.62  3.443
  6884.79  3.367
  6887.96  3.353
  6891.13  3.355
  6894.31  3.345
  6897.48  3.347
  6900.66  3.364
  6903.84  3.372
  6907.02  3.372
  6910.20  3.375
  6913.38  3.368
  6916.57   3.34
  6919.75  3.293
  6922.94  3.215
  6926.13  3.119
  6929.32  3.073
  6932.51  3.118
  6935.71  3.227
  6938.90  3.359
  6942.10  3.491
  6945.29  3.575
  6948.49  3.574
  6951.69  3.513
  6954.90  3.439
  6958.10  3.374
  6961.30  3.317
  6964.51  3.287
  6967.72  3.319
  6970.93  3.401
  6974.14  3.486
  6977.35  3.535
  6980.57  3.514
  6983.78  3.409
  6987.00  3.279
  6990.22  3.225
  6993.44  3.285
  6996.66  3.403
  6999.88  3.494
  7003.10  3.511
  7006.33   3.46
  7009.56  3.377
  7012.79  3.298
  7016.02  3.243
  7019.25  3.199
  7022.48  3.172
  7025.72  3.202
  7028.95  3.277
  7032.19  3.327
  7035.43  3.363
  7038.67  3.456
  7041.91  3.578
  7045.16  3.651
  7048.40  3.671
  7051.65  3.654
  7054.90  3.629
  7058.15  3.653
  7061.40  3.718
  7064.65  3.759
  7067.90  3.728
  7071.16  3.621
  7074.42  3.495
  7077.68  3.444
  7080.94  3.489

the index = 0.2 angstroms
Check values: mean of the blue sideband 3.43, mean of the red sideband 3.34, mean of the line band 3.35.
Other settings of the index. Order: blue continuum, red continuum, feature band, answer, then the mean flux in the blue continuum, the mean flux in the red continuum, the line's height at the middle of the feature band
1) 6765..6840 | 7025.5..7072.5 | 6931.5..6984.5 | 2.07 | 3.53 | 3.56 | 3.55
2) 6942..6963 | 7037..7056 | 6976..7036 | 3.39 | 3.47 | 3.6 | 3.55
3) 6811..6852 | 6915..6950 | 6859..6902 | 0.47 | 3.6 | 3.31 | 3.46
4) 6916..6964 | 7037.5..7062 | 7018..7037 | 1.65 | 3.33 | 3.63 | 3.57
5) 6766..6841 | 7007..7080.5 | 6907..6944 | 2.39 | 3.53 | 3.48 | 3.5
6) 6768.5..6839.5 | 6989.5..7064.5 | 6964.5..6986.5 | 0.21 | 3.52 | 3.44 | 3.46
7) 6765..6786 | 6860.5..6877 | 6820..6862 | -1.63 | 3.61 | 3.46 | 3.5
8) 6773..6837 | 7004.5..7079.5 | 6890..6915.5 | 0.92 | 3.49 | 3.48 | 3.49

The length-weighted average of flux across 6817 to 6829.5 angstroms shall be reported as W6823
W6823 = 3.49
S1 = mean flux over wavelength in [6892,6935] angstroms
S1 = 3.28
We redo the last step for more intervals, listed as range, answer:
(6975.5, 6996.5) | 3.38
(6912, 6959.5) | 3.34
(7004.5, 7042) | 3.32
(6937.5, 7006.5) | 3.42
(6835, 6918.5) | 3.48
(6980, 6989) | 3.38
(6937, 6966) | 3.44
